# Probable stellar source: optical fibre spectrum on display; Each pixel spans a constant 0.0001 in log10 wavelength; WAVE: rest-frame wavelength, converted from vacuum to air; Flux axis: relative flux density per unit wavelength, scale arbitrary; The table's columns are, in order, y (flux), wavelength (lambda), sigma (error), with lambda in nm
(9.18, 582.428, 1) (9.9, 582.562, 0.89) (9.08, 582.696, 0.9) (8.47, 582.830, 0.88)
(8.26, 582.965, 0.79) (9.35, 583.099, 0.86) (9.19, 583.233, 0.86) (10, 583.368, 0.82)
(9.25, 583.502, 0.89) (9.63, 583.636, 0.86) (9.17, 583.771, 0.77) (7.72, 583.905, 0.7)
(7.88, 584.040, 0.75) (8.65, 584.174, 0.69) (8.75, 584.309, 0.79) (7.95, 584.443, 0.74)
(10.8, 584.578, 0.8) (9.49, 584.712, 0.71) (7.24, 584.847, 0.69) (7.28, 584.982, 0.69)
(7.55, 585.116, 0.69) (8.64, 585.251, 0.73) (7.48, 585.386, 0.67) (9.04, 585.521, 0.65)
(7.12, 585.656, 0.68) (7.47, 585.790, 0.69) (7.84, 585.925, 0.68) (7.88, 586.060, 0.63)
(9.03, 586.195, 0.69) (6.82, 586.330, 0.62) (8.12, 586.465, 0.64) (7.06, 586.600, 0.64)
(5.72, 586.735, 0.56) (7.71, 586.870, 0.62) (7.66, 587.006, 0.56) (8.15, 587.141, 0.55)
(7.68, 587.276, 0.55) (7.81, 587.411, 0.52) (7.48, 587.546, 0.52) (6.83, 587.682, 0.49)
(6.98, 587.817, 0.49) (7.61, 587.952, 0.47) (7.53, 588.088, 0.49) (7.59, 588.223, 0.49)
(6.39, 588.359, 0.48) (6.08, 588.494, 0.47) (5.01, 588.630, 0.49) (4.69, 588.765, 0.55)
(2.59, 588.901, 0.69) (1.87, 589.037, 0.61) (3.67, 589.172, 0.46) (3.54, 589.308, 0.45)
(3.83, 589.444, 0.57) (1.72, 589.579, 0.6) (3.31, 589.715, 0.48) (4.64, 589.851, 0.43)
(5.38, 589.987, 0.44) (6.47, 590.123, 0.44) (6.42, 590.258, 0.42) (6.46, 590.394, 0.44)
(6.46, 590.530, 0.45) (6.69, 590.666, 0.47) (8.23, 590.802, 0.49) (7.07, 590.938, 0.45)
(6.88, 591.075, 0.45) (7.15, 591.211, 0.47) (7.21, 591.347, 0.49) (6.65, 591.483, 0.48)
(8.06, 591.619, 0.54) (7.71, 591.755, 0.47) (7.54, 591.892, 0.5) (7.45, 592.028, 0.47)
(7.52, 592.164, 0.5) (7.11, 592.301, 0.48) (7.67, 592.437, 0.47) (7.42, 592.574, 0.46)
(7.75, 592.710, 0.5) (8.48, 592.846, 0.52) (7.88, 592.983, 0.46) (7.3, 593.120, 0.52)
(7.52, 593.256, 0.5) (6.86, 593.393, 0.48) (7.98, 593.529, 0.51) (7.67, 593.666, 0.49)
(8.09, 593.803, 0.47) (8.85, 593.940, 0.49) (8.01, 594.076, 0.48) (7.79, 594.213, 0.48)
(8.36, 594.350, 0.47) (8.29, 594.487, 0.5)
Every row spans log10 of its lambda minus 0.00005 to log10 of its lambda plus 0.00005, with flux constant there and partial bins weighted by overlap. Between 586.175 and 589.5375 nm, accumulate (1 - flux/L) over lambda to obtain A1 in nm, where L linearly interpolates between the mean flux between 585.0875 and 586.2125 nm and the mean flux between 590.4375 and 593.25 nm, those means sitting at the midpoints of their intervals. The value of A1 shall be 0.678 nm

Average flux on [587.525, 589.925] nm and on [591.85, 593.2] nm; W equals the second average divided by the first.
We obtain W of 1.52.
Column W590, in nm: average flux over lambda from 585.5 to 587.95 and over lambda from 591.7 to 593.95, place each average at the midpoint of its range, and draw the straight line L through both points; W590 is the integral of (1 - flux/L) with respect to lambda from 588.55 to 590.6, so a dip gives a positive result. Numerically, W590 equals 0.86 nm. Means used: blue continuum 7.55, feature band 4.42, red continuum 7.66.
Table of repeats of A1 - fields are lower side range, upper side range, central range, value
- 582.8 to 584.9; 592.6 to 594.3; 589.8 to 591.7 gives 0.33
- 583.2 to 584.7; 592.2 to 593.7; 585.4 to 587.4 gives 0.22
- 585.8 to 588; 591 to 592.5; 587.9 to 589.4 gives 0.48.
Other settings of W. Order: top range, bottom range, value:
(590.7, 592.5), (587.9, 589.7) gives 1.57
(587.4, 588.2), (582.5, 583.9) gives 0.80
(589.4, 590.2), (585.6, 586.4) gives 0.55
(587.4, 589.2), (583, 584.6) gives 0.65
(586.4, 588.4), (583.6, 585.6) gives 0.87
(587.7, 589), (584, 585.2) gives 0.71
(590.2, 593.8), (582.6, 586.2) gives 0.86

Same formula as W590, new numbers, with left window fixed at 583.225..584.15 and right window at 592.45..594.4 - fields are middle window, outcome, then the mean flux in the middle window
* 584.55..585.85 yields 0.095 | 8.14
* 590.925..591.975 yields 0.100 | 7.29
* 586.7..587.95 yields 0.167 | 7.39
